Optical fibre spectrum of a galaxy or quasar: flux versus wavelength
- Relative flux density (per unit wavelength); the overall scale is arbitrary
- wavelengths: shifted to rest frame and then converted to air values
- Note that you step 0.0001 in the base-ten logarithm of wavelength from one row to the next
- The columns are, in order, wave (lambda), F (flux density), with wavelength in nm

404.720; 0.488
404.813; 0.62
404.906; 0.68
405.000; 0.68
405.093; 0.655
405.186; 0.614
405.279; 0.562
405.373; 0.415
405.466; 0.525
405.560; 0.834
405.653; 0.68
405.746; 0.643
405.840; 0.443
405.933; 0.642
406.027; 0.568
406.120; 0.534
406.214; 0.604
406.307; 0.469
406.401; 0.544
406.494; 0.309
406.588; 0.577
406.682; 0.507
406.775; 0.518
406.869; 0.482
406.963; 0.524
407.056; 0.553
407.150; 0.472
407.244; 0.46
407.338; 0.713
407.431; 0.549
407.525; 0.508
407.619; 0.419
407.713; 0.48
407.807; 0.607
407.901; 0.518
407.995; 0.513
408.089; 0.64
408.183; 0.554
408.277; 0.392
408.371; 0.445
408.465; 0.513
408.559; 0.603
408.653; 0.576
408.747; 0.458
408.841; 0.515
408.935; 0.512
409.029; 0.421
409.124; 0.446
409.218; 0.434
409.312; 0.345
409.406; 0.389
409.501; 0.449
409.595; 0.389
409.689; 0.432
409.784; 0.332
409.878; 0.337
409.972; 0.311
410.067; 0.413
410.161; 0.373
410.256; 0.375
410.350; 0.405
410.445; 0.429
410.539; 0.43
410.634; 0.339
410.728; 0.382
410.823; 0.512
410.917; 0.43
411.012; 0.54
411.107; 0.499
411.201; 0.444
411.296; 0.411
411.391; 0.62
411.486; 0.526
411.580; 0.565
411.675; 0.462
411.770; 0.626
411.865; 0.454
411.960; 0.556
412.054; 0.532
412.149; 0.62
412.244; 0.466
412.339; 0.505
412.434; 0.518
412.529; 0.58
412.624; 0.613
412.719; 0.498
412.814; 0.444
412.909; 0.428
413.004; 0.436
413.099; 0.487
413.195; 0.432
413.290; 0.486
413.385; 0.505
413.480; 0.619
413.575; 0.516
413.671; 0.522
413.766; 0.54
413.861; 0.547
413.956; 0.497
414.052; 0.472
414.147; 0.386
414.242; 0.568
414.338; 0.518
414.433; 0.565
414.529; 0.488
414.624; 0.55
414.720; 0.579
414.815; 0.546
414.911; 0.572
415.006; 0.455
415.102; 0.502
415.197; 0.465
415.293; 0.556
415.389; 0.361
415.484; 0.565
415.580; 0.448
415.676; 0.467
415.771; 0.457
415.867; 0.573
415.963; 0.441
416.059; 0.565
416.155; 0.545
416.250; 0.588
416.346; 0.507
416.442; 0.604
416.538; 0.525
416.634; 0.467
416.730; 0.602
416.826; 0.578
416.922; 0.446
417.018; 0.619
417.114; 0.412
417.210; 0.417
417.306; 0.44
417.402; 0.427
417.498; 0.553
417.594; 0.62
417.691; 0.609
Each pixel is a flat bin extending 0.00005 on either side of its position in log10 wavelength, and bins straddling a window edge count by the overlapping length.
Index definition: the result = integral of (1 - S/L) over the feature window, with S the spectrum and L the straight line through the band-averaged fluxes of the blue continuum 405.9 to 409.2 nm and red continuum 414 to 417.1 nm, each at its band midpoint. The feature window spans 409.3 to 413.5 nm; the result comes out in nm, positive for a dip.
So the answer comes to 0.42 nm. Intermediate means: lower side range 0.517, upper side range 0.517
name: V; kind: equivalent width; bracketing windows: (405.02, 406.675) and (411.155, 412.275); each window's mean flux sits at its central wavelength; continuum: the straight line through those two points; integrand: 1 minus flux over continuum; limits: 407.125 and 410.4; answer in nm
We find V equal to 0.48 nm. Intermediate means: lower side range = 0.566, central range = 0.465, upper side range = 0.524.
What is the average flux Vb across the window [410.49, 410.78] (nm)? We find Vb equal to 0.386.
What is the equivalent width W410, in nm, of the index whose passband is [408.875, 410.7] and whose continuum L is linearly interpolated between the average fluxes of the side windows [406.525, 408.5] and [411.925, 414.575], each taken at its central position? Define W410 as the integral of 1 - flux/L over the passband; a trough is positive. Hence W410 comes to 0.417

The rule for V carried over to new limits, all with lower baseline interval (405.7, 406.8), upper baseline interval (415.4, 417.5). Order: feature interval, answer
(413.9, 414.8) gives -0.01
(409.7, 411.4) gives 0.34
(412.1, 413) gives 0.00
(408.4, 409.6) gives 0.13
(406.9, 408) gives 0.00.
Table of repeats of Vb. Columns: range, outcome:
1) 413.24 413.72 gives 0.529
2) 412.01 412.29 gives 0.539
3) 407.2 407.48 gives 0.576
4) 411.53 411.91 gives 0.527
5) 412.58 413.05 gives 0.483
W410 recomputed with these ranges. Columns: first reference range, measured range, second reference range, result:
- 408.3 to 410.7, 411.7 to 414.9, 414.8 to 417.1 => -0.261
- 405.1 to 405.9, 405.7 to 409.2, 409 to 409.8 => -0.157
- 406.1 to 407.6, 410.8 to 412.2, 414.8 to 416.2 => -0.032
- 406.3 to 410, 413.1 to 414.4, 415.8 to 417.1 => 0.029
